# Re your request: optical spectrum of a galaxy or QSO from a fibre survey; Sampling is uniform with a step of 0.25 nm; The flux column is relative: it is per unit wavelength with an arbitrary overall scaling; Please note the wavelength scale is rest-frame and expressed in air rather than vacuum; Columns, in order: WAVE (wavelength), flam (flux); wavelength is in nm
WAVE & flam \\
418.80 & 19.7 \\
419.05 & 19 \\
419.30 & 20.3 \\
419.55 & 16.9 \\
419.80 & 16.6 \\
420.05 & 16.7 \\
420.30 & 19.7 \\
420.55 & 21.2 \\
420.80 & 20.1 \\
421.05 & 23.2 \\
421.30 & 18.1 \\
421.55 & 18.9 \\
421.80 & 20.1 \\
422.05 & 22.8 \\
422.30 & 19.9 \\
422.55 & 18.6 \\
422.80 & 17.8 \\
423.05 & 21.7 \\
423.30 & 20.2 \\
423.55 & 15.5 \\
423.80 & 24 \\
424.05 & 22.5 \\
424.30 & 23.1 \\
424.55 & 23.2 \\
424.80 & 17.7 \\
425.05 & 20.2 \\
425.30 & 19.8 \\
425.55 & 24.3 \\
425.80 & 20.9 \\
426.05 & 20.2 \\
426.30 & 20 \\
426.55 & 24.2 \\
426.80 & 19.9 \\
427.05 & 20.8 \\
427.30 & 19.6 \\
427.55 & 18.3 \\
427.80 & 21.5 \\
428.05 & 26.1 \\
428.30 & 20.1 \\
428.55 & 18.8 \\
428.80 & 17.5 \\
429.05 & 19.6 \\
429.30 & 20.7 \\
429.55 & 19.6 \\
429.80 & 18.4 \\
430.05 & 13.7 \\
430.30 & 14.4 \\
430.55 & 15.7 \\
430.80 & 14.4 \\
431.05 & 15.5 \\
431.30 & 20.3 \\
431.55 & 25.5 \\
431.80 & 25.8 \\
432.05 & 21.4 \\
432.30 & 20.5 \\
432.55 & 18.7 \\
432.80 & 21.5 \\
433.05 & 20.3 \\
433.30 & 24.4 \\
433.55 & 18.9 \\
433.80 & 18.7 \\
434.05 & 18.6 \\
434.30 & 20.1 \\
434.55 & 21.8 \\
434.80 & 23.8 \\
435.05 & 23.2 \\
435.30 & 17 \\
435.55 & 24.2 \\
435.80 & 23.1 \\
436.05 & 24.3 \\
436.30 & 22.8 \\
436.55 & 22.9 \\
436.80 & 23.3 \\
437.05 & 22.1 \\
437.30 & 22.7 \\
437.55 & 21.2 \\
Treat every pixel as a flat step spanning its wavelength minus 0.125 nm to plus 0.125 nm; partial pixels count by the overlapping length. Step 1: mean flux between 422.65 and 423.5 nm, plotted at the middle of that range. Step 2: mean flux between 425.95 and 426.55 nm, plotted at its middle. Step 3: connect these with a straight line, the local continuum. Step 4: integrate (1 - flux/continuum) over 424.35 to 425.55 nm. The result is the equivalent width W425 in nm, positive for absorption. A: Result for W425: -0.03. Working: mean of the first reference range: 19.5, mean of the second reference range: 20.9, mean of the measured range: 20.8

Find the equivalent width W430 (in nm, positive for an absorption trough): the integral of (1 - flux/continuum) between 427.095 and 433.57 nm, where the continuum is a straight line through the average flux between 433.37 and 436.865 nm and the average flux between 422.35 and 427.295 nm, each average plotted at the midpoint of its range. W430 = 0.466 nm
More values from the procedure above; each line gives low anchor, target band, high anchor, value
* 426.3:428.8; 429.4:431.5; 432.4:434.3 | 0.37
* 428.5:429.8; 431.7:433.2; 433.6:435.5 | -0.10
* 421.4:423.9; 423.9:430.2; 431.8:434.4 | -0.08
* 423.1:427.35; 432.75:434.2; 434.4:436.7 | 0.12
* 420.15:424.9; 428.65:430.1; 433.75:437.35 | 0.19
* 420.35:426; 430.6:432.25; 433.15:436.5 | 0.08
